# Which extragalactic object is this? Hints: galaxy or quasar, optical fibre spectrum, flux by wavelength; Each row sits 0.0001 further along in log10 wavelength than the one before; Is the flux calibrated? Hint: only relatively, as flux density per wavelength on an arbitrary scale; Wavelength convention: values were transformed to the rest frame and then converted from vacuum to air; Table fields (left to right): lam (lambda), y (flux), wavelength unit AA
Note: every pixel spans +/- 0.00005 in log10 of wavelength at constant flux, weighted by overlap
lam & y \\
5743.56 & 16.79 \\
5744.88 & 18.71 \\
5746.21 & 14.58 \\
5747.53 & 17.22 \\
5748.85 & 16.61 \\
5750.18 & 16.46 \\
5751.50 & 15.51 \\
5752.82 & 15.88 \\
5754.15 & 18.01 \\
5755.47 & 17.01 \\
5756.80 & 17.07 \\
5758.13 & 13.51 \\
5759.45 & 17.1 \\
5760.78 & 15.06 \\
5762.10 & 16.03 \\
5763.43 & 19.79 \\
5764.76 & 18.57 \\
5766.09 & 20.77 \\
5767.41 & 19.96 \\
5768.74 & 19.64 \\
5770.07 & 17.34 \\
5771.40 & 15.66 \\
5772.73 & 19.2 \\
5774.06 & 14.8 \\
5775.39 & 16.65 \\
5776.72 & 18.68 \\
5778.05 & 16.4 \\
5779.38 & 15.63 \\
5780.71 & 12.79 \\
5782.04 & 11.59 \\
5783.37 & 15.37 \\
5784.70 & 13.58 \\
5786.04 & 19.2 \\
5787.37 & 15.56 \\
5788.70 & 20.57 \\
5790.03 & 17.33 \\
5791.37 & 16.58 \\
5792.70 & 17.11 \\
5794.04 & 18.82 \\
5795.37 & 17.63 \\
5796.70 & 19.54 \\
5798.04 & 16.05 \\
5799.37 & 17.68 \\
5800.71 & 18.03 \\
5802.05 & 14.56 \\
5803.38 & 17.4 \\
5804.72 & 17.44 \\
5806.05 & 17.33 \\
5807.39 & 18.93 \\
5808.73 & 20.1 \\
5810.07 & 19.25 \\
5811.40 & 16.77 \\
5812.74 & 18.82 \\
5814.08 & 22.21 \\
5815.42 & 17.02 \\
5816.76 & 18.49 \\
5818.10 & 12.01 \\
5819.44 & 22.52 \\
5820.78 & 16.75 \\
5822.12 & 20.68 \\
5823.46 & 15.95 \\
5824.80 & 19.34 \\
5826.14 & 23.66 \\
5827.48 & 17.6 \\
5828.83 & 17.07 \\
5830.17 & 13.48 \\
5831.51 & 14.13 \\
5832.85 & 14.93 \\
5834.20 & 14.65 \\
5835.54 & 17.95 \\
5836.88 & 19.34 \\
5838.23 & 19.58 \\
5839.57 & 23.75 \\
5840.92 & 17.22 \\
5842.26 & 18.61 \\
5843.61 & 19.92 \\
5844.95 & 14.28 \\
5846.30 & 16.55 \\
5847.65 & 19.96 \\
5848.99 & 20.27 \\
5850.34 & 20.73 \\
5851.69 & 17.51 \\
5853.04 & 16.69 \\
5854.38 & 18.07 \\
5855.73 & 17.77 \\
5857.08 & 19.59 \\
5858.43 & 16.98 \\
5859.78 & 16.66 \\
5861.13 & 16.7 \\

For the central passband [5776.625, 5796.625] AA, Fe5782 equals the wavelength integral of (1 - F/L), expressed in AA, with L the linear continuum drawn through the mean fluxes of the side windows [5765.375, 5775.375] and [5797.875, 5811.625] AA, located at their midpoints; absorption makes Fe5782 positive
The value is 1.6 AA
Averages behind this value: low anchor 18.1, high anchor 17.7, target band 16.5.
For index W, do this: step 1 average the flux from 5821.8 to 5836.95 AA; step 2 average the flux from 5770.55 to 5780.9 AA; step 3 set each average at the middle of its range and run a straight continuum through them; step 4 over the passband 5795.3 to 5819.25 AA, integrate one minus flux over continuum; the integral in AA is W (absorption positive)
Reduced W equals -1.3 AA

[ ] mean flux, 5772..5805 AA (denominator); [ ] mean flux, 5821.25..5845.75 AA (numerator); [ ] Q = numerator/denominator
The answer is 1.1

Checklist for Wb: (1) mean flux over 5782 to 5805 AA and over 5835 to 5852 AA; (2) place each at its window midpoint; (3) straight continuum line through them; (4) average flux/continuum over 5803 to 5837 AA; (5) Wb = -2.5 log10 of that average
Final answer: 0.01 mag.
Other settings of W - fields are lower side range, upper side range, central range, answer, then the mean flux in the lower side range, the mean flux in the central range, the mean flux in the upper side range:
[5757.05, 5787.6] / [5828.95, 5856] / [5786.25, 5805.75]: -0.5 AA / 16.7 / 17.5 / 17.8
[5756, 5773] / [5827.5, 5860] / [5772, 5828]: 0.5 AA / 17.6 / 17.5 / 17.7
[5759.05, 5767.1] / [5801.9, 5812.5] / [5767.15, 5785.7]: 1.8 AA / 18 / 16.2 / 17.9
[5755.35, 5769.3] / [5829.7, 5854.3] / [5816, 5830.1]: -0.3 AA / 17.7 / 18.2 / 17.8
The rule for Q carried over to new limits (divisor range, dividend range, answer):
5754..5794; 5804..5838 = 1.06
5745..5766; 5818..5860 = 1.08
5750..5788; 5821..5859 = 1.08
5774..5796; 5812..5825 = 1.12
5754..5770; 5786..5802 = 1.00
